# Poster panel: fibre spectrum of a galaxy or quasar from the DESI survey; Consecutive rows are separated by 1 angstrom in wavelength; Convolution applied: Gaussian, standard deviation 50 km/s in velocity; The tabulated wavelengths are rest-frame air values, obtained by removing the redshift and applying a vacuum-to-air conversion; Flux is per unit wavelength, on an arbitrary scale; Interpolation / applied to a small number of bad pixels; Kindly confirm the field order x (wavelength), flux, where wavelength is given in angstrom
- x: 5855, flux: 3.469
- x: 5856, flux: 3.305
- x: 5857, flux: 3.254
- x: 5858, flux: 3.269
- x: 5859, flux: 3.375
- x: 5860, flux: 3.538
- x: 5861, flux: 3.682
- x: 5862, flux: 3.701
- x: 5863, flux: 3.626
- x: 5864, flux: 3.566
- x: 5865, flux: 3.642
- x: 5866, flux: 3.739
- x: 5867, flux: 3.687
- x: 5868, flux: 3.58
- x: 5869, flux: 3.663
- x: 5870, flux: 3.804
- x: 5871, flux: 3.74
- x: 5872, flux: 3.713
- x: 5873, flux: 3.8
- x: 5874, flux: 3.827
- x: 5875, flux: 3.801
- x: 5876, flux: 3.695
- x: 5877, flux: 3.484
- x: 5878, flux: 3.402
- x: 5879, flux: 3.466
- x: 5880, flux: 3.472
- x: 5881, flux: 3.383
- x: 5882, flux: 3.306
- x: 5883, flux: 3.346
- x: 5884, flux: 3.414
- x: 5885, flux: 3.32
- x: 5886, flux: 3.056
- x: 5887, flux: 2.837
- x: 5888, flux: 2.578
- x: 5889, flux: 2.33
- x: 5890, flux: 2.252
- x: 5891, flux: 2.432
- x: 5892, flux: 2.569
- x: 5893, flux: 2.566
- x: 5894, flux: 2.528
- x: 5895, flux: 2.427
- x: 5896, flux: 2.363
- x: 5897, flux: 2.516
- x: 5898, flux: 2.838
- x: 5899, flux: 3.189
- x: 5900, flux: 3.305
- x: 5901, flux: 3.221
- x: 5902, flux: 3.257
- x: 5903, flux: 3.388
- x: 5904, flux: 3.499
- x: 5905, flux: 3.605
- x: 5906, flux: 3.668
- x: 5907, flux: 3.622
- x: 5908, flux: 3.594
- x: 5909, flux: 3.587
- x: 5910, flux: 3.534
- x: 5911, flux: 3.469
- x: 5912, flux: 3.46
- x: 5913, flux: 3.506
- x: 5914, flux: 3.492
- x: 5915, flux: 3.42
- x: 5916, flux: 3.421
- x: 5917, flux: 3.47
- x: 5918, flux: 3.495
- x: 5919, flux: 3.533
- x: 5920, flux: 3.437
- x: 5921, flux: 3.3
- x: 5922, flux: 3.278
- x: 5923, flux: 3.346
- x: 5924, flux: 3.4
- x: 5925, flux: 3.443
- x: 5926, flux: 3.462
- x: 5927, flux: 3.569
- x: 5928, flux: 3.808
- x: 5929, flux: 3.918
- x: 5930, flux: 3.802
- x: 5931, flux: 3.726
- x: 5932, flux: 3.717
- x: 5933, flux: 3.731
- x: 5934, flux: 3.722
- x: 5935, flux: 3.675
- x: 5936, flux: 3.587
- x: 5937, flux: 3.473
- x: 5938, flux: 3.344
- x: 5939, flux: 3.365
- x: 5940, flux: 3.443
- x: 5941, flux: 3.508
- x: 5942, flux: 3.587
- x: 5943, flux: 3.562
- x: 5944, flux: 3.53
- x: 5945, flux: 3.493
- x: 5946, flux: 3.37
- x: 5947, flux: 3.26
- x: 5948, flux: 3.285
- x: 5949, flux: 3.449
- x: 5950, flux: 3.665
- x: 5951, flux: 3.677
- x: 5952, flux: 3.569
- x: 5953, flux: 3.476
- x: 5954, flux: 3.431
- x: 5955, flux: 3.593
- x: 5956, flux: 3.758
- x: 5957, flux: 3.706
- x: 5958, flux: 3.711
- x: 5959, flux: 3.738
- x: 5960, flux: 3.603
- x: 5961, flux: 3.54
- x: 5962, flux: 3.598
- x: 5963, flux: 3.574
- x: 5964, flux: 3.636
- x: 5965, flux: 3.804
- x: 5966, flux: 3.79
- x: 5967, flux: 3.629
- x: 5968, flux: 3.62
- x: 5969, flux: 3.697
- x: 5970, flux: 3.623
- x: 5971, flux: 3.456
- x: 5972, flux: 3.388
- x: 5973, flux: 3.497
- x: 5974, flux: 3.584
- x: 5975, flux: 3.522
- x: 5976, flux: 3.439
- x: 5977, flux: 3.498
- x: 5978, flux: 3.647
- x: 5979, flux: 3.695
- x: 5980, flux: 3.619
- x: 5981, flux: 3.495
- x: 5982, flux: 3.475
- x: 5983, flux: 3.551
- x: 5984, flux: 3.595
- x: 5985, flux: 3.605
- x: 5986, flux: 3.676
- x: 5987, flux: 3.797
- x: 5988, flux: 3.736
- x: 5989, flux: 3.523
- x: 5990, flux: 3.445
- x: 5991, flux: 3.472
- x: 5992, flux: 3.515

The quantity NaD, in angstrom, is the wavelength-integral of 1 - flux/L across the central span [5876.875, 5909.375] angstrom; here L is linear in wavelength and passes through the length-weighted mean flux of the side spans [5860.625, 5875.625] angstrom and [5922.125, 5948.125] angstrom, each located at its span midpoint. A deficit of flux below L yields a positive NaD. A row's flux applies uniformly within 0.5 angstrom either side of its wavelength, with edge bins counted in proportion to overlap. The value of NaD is 5.0 angstrom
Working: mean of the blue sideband 3.7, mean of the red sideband 3.54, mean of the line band 3.08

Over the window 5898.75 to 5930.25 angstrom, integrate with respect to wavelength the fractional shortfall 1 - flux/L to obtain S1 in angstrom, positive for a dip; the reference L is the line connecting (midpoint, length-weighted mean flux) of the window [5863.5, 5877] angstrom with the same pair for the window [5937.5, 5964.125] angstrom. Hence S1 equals 1.1 angstrom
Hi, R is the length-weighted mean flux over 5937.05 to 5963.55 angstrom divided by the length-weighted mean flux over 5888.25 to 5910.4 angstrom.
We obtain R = 1.17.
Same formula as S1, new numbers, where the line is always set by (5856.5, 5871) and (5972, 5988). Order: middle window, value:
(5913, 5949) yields 0.7 angstrom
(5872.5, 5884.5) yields 0.2 angstrom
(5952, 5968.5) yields -0.3 angstrom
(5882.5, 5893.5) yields 2.4 angstrom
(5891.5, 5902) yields 2.4 angstrom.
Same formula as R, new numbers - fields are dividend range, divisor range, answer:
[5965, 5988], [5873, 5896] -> 1.17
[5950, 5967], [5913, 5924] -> 1.06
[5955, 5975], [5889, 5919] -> 1.15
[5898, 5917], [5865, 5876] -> 0.92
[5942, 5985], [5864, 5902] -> 1.11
